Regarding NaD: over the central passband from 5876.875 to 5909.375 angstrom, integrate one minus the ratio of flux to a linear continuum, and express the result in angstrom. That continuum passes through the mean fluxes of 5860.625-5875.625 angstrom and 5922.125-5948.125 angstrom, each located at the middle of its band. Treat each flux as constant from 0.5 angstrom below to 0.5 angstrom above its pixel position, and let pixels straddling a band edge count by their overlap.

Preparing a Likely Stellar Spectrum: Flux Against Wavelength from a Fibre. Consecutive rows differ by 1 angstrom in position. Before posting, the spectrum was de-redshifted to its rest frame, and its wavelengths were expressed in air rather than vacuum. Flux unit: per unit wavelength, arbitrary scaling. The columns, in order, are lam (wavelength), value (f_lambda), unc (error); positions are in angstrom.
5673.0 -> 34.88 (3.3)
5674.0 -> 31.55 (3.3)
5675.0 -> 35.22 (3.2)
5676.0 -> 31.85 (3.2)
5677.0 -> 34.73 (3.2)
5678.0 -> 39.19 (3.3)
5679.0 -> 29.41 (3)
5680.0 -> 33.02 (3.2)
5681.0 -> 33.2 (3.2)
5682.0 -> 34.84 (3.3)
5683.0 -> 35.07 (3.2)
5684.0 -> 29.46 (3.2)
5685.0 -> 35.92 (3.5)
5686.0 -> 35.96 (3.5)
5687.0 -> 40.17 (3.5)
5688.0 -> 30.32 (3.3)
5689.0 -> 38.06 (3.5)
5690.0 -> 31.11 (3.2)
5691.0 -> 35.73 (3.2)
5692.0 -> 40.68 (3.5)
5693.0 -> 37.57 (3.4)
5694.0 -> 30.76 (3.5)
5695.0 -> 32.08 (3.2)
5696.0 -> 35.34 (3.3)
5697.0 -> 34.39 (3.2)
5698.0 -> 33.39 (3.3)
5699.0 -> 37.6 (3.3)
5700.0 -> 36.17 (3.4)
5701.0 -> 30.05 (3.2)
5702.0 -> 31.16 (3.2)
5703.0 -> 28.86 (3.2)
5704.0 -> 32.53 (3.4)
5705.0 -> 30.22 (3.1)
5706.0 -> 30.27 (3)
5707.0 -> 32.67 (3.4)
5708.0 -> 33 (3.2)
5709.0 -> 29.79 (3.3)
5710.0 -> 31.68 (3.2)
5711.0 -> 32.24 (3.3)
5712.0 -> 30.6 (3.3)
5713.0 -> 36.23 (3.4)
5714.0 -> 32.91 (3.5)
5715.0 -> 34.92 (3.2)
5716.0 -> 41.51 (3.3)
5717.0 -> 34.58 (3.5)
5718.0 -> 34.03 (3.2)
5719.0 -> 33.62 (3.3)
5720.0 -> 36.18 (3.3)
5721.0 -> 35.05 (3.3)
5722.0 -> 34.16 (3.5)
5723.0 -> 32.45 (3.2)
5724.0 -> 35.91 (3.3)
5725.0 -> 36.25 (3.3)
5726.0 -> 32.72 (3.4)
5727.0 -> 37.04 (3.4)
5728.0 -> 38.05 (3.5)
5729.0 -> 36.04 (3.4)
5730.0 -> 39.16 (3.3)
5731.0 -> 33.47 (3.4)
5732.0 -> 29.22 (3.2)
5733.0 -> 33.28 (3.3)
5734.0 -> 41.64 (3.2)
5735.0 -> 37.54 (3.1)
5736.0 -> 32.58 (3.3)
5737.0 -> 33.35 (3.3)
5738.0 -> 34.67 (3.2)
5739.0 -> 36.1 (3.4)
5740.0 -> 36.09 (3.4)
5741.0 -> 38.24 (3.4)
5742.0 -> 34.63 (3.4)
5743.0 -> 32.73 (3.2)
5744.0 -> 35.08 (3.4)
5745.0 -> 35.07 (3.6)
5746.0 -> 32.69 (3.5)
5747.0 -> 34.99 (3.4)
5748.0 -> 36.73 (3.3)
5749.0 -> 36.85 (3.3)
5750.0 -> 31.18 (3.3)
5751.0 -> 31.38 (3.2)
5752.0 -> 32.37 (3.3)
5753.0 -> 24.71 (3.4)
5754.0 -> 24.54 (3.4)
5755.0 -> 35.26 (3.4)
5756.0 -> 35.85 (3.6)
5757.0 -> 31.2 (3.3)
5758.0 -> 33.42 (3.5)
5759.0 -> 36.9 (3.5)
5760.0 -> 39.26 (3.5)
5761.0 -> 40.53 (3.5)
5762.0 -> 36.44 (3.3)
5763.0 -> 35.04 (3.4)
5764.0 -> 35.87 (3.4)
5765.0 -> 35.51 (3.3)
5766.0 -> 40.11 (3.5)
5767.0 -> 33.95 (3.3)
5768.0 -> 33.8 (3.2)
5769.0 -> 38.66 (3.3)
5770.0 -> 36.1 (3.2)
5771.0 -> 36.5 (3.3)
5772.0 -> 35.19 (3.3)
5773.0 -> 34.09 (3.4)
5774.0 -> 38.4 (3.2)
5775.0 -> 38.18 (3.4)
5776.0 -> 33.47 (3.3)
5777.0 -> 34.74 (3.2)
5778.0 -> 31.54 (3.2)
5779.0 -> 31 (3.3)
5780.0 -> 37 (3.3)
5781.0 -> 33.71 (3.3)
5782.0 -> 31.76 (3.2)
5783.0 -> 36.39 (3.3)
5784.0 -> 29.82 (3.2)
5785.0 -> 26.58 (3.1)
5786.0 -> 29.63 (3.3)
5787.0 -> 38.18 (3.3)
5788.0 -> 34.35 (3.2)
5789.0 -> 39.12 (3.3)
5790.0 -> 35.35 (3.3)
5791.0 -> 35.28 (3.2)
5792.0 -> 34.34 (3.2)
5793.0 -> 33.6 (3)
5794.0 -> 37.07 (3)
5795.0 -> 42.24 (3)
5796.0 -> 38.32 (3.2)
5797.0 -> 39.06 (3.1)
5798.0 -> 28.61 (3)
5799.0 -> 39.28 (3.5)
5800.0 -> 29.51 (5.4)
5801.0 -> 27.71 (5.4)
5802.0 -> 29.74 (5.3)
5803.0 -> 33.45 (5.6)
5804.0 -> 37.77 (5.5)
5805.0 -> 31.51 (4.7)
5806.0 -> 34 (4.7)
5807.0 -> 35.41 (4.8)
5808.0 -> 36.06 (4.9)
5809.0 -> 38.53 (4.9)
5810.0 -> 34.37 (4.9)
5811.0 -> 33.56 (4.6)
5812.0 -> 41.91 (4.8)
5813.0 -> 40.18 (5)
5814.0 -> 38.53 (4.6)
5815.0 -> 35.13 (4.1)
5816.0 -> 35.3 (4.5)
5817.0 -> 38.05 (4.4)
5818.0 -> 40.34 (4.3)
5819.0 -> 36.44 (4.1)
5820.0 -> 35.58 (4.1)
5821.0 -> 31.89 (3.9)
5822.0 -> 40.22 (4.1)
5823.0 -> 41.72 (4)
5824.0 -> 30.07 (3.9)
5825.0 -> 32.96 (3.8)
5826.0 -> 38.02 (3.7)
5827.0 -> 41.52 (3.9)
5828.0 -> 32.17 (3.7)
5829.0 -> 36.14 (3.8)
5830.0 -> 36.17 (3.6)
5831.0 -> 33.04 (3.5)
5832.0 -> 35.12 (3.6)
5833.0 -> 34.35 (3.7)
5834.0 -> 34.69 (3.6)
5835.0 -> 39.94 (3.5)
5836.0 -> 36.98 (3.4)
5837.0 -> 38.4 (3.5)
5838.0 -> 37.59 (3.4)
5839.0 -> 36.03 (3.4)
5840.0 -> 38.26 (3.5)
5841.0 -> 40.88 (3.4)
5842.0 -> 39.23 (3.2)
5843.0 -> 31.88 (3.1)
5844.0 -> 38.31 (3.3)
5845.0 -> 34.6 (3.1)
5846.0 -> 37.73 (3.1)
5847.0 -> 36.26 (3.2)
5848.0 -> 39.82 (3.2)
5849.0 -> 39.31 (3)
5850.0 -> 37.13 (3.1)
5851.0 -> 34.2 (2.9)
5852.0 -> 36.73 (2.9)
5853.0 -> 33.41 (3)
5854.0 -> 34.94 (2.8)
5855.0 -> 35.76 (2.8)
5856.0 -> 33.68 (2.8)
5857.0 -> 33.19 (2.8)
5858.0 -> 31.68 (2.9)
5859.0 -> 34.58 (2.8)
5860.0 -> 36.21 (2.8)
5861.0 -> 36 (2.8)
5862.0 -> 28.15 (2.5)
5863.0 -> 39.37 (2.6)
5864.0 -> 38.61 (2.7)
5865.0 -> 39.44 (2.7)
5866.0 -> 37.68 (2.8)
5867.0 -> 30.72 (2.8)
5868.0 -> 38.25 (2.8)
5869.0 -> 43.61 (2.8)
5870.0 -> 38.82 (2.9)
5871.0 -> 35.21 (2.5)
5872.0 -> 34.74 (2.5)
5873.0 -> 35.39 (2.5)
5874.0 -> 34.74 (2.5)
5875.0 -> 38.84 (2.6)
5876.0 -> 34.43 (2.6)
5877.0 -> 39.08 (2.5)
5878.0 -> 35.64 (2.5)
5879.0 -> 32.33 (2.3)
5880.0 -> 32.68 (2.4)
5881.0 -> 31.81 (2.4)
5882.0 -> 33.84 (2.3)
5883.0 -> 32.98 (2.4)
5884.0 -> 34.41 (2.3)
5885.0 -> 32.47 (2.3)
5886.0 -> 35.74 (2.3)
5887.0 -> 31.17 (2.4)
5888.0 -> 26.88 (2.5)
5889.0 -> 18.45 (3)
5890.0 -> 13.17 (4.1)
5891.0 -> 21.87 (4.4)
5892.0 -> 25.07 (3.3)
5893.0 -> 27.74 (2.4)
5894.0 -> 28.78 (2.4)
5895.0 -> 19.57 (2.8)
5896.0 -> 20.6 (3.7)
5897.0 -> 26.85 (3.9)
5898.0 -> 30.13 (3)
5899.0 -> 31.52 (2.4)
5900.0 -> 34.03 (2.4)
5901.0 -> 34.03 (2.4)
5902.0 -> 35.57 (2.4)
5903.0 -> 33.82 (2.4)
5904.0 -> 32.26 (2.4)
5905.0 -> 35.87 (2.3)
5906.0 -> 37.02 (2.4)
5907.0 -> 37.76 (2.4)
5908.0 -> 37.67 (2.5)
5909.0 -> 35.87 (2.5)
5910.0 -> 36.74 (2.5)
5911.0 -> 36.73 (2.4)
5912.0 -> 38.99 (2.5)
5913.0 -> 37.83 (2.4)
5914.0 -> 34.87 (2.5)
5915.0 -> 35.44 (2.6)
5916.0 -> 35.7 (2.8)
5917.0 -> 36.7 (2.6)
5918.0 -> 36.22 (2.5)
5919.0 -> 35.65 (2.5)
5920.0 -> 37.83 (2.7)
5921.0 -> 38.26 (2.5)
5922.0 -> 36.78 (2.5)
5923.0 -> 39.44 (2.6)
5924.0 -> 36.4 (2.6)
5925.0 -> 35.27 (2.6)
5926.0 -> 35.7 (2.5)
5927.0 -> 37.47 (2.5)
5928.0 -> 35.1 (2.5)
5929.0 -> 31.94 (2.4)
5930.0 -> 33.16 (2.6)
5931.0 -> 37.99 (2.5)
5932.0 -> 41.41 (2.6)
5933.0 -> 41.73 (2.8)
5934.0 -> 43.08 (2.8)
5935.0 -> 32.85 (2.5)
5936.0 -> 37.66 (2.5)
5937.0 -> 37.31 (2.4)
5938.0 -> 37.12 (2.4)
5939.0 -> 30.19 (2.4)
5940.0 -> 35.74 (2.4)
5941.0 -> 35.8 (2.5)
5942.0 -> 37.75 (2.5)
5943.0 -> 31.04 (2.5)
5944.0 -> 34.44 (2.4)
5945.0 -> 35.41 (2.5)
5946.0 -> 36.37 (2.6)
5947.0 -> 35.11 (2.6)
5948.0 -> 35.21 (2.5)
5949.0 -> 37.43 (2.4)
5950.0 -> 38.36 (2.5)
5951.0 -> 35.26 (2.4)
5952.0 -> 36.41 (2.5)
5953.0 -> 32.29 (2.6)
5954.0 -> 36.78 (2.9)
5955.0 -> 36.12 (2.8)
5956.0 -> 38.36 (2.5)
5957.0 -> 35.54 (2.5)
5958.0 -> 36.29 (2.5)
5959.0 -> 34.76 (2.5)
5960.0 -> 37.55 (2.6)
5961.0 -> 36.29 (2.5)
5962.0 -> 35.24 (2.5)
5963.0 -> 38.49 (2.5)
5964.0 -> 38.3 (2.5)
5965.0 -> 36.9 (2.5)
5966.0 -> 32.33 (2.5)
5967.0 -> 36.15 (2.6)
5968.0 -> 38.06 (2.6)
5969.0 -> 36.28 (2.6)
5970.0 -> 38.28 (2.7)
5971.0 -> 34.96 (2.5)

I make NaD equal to 5.1 angstrom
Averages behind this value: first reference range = 36.6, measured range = 30.7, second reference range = 36.2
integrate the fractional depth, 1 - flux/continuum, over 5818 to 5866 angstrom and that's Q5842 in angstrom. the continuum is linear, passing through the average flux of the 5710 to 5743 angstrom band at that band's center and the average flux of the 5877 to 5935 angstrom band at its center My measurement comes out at -3.1 angstrom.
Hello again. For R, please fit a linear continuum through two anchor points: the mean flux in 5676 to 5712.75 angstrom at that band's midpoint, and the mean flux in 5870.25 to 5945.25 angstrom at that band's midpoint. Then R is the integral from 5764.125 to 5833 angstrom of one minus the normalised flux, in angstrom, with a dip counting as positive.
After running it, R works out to -3.3 angstrom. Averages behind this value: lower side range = 33.5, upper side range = 33.9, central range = 35.3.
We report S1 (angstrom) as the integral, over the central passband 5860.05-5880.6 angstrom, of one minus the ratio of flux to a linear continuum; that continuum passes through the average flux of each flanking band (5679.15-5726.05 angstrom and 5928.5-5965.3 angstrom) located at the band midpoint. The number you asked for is -0.4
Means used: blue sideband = 33.9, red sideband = 36.3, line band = 36.2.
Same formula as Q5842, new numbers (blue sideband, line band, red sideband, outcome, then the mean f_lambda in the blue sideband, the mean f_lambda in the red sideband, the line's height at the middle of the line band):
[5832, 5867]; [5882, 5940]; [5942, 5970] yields 4.1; 36.2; 36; 36.1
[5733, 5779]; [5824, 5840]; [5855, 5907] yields -1.2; 34.9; 32.6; 33.5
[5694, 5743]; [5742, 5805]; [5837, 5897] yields -0.8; 34.2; 33.7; 34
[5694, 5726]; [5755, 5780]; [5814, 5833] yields -0.6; 33.5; 36.1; 34.8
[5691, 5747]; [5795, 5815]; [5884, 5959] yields -0.6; 34.4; 34.1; 34.3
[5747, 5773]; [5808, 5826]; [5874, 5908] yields -2.0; 34.7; 31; 33.1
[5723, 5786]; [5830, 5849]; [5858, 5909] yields -2.0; 34.6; 32.7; 33.4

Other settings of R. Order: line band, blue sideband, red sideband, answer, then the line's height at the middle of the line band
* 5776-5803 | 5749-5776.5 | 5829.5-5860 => 1.0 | 35.2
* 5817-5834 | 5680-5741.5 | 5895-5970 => -0.5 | 35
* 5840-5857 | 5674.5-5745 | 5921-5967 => -0.5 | 35.5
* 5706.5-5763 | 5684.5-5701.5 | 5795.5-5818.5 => 1.2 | 35.2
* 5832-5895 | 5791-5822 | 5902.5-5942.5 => 3.1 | 36.1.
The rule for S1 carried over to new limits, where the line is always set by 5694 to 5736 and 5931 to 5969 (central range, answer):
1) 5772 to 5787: 0.50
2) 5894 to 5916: 1.54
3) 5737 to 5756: 0.43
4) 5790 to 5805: 0.10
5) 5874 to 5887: 0.47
